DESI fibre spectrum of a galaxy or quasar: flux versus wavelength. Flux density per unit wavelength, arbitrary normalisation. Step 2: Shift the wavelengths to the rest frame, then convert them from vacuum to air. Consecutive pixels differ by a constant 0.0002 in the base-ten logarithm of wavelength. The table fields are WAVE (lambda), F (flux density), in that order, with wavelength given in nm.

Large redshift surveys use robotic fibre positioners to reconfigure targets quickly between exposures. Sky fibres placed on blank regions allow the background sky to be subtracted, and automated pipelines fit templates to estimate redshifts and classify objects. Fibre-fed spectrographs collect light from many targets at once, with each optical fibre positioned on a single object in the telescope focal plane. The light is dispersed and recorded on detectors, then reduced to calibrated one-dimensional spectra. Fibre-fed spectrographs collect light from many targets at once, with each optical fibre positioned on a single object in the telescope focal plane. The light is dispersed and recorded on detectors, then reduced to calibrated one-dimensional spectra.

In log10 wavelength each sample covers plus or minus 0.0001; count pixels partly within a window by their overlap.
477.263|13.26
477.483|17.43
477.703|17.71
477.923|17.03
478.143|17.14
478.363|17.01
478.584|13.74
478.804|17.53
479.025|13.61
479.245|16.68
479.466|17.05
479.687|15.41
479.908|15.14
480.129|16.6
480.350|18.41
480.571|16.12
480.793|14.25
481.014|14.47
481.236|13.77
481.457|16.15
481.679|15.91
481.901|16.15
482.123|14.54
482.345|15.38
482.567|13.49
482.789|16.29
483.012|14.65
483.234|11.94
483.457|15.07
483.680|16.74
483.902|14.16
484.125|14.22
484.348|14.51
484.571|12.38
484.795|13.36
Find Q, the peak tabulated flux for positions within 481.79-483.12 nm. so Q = 16.29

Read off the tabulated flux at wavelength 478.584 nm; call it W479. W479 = 13.74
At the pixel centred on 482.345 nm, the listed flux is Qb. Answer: 15.38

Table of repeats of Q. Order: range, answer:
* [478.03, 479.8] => 17.53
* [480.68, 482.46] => 16.15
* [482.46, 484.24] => 16.74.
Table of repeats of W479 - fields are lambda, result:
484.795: 13.36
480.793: 14.25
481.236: 13.77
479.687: 15.41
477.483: 17.43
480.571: 16.12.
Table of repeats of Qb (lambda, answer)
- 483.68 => 16.74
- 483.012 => 14.65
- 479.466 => 17.05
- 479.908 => 15.14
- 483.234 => 11.94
